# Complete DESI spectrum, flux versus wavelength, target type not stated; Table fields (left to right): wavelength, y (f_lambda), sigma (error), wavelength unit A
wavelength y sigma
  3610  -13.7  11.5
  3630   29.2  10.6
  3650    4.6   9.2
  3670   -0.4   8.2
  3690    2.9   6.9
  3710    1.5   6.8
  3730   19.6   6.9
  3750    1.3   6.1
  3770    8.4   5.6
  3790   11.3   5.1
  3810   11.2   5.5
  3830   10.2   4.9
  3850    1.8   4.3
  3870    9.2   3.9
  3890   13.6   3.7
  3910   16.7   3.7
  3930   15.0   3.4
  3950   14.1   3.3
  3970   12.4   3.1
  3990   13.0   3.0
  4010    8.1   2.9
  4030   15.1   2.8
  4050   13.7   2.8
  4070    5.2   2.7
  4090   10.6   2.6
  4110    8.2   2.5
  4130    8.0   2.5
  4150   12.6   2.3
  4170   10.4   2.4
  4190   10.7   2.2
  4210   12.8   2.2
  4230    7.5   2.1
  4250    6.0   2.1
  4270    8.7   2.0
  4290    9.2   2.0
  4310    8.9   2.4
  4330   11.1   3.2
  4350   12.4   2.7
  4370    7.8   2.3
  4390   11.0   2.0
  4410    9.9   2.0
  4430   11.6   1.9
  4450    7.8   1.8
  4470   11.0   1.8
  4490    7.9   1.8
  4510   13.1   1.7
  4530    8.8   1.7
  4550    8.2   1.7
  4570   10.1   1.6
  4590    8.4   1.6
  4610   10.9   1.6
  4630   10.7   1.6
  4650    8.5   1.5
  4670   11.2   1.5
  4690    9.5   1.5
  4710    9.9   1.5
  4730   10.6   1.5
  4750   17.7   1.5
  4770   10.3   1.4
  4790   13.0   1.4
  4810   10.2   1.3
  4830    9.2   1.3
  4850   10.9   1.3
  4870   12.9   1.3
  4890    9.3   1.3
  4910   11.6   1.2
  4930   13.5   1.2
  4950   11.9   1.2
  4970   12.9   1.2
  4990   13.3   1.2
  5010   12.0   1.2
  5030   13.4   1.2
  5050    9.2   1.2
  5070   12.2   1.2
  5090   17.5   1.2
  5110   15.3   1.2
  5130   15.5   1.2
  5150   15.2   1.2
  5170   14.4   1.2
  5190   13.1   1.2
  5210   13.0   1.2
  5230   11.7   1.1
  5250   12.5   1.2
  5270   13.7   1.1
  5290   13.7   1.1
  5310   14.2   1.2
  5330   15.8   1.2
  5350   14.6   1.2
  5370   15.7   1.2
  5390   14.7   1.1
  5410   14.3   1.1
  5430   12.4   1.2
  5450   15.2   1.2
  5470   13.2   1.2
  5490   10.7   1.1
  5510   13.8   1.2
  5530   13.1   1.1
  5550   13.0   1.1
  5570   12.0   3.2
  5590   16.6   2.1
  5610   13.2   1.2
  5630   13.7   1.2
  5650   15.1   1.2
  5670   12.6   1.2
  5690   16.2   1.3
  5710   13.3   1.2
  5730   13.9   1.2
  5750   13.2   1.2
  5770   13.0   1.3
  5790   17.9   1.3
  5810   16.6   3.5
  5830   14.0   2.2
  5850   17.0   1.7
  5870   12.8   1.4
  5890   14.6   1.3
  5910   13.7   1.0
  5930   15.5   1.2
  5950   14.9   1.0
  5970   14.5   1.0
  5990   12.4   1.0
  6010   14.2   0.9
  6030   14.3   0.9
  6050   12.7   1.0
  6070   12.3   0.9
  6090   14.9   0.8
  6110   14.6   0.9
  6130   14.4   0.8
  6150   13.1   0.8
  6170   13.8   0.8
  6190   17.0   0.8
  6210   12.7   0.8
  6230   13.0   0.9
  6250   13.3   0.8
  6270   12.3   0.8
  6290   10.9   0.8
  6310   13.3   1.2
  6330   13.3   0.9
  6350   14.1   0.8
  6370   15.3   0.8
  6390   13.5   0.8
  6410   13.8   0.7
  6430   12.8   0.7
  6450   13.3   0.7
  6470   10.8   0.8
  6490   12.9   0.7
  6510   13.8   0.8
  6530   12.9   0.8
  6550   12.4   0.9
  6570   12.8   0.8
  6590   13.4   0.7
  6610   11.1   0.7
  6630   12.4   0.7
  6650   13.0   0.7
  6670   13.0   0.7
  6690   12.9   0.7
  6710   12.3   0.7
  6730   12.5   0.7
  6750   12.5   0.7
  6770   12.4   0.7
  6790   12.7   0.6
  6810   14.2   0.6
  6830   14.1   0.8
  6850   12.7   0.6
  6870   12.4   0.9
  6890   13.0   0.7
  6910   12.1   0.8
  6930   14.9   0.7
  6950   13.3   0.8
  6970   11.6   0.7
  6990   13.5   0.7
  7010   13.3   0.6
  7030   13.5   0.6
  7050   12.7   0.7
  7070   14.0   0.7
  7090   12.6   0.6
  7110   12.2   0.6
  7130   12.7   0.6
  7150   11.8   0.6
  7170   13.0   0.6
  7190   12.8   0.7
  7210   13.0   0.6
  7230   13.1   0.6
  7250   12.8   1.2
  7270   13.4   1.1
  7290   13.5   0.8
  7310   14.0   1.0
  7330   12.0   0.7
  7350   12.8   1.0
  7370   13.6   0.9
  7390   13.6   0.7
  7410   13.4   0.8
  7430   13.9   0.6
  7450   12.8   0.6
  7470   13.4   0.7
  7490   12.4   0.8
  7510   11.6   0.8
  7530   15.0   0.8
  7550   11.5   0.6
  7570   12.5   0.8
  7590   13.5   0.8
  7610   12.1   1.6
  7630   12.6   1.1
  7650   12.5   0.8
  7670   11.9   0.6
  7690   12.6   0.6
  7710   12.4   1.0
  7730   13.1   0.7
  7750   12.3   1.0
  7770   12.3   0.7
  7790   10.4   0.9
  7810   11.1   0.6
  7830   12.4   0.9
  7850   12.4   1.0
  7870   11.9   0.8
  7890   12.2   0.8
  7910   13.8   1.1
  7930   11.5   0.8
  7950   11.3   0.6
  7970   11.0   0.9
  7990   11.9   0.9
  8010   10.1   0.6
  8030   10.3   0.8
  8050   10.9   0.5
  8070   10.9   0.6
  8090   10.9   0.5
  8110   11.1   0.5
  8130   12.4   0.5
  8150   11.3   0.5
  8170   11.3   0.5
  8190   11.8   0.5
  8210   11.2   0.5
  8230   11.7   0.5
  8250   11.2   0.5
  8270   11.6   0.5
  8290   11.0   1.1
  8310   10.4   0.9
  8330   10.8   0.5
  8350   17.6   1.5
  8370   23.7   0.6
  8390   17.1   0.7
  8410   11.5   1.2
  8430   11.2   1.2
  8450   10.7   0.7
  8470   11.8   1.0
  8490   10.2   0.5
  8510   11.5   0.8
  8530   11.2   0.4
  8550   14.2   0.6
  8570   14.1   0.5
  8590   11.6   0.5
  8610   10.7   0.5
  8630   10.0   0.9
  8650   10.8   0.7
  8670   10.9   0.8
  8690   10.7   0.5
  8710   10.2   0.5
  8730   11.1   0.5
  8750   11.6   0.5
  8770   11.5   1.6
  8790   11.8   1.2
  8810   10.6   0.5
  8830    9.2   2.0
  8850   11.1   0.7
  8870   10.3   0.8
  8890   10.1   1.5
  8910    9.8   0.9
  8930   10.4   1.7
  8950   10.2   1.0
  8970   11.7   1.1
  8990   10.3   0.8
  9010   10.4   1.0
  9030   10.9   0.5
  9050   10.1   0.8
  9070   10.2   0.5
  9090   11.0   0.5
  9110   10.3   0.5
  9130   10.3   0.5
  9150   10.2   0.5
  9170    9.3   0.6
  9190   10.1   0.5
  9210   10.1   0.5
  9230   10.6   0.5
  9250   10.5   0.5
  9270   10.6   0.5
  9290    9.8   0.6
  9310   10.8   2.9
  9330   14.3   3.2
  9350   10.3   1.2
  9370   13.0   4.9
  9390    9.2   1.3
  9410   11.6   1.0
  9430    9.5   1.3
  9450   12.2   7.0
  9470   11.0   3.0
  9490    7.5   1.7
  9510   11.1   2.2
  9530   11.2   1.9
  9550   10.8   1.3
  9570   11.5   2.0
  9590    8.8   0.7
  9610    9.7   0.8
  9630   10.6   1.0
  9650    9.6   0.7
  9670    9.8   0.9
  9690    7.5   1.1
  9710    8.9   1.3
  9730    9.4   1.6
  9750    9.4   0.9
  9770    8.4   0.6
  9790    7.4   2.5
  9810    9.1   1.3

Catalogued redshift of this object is 0.27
